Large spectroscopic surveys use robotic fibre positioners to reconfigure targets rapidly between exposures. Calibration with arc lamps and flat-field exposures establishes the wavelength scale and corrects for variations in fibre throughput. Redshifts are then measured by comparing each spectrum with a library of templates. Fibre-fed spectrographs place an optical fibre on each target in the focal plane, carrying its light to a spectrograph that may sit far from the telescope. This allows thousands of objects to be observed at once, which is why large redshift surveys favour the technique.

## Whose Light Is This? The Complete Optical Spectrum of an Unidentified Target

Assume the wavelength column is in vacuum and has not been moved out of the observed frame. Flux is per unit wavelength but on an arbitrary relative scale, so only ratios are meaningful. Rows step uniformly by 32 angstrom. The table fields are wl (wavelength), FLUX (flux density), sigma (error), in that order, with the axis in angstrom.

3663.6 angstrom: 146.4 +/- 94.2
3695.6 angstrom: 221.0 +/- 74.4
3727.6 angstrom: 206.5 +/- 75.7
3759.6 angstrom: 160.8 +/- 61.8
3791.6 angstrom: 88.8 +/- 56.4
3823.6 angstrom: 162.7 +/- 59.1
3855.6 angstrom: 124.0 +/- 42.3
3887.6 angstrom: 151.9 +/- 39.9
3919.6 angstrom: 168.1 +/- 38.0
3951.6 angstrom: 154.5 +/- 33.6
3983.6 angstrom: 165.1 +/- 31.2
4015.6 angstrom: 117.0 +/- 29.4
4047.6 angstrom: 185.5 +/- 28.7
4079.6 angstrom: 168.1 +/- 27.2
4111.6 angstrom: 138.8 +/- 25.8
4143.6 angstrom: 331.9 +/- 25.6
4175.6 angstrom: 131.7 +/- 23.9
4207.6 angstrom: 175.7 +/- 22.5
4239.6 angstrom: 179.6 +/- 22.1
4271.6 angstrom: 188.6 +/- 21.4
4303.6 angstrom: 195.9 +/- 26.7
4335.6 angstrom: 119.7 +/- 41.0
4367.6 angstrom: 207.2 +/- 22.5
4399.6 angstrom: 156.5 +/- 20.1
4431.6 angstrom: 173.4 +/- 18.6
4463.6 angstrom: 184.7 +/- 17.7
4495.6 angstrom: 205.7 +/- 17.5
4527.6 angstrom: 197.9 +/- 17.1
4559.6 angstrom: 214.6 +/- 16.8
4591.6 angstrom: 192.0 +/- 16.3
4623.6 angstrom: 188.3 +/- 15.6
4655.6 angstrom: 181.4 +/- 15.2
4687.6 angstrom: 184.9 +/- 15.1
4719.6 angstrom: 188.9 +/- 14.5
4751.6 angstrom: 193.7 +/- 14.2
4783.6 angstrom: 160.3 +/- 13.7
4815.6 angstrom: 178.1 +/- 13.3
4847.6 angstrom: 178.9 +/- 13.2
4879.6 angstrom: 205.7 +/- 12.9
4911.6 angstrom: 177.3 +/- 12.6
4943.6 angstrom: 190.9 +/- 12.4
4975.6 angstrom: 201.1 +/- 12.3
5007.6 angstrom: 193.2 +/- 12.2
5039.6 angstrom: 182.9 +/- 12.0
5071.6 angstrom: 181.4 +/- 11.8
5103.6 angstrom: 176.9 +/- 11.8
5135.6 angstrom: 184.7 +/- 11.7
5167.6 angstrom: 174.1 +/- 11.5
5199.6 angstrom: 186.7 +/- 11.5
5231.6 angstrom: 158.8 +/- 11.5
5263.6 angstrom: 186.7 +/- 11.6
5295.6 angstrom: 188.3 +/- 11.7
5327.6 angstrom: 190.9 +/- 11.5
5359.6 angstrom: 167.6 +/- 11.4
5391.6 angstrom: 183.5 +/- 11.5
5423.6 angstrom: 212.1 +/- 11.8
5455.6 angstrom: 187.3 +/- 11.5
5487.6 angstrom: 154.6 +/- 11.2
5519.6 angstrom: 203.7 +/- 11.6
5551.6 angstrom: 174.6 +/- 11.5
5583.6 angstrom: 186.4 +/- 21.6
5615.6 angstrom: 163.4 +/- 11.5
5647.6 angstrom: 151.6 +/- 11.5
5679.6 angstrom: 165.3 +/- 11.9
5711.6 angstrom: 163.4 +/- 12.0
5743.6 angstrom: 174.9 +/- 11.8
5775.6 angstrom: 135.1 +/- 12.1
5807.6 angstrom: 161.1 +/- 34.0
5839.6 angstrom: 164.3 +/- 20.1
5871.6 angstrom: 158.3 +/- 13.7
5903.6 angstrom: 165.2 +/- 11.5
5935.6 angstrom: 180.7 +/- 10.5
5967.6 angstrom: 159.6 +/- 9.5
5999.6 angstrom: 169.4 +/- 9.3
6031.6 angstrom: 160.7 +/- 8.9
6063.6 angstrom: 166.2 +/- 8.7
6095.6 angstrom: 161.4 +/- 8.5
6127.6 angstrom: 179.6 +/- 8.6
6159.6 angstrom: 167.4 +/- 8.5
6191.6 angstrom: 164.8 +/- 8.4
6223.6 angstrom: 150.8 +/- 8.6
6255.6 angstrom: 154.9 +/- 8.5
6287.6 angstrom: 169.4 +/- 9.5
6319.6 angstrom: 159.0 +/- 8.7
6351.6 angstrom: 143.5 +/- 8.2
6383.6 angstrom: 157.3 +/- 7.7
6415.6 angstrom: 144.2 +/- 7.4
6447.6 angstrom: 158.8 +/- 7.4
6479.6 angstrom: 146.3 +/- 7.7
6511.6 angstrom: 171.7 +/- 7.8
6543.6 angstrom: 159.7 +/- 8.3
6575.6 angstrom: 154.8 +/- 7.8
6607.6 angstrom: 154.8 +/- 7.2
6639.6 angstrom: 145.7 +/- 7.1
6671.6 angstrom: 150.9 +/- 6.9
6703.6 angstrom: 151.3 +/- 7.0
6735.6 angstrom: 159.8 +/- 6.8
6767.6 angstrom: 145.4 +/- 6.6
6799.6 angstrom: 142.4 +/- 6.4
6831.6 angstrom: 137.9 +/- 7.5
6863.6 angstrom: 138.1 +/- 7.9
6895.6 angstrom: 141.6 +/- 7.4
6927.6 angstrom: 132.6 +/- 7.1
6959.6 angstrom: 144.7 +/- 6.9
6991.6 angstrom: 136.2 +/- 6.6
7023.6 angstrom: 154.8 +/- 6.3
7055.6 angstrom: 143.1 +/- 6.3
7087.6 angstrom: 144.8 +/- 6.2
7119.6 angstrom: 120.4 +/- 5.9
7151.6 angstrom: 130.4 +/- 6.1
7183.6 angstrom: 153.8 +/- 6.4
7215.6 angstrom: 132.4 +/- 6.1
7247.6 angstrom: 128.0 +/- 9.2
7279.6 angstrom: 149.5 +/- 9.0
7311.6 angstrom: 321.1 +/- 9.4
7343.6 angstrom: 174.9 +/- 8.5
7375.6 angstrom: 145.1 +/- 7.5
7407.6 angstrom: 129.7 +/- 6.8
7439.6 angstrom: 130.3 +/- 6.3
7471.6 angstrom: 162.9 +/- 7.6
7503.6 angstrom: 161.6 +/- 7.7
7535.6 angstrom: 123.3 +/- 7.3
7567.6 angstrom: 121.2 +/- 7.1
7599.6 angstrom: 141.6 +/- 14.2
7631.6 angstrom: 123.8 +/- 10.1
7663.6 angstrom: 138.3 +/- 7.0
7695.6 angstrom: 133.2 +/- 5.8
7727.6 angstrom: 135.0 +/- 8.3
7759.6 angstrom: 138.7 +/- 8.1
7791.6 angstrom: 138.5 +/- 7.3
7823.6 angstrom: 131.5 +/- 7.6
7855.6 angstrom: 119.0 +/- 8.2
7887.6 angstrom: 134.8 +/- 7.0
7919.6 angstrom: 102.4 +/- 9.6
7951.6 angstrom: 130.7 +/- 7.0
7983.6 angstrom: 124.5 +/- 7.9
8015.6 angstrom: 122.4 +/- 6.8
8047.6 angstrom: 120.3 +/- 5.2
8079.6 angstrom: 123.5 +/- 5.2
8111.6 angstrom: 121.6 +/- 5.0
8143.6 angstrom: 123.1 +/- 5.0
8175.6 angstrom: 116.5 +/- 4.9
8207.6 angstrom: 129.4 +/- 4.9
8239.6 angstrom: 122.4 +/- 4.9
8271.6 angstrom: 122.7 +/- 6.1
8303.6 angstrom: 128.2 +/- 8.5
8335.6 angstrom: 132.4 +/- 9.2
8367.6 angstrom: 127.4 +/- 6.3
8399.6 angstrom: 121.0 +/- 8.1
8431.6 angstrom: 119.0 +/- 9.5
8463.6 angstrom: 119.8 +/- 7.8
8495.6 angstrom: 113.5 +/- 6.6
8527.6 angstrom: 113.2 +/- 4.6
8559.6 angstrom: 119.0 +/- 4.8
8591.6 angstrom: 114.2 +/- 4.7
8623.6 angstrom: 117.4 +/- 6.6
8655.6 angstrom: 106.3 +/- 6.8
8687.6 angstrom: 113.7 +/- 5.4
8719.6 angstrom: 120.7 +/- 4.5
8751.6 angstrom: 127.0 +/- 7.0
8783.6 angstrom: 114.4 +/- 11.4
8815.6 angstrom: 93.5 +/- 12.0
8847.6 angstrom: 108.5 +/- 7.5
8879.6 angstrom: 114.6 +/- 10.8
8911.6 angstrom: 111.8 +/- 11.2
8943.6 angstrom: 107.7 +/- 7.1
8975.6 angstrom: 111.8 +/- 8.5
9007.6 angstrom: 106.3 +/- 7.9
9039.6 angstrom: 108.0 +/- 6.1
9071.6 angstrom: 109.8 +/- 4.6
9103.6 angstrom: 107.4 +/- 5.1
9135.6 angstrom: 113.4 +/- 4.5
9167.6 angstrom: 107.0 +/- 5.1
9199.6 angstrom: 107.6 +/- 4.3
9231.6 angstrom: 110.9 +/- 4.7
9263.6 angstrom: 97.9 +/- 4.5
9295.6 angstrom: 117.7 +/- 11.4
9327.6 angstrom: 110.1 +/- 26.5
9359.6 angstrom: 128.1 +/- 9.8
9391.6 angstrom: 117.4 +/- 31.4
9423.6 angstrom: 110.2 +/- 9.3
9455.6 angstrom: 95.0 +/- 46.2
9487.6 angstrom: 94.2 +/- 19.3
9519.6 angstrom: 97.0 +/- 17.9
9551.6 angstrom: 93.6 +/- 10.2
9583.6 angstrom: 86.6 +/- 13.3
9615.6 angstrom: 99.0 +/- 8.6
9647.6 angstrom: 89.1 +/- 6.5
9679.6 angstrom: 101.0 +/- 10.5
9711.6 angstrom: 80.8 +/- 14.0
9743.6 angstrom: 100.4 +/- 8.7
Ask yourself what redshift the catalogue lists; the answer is 0.114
